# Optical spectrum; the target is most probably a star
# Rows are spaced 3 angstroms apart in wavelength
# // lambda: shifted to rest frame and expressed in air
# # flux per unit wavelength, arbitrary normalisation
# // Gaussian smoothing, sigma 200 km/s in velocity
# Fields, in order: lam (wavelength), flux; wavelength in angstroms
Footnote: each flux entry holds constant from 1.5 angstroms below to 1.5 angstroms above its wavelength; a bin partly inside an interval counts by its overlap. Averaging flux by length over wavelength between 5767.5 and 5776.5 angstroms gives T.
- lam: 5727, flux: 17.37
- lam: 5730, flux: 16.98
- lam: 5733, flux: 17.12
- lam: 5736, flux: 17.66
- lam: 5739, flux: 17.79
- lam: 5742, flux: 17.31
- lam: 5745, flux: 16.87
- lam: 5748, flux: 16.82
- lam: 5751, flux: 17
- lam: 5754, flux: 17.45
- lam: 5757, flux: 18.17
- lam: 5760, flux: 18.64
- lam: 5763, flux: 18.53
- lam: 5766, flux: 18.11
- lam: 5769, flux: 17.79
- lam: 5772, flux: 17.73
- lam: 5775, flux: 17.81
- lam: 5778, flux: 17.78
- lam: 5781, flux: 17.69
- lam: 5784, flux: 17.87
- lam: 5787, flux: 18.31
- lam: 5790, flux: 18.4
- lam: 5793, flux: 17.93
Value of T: 17.8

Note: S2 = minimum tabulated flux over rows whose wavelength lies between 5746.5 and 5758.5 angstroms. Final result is 16.82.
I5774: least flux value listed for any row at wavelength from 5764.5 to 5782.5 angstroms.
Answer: 17.69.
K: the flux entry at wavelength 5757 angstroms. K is 18.17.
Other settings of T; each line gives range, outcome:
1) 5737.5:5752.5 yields 17.2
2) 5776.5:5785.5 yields 17.8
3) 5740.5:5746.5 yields 17.1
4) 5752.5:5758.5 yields 17.8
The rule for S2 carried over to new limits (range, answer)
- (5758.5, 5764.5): 18.53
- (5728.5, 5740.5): 16.98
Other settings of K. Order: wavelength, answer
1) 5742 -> 17.31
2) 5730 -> 16.98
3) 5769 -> 17.79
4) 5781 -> 17.69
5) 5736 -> 17.66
